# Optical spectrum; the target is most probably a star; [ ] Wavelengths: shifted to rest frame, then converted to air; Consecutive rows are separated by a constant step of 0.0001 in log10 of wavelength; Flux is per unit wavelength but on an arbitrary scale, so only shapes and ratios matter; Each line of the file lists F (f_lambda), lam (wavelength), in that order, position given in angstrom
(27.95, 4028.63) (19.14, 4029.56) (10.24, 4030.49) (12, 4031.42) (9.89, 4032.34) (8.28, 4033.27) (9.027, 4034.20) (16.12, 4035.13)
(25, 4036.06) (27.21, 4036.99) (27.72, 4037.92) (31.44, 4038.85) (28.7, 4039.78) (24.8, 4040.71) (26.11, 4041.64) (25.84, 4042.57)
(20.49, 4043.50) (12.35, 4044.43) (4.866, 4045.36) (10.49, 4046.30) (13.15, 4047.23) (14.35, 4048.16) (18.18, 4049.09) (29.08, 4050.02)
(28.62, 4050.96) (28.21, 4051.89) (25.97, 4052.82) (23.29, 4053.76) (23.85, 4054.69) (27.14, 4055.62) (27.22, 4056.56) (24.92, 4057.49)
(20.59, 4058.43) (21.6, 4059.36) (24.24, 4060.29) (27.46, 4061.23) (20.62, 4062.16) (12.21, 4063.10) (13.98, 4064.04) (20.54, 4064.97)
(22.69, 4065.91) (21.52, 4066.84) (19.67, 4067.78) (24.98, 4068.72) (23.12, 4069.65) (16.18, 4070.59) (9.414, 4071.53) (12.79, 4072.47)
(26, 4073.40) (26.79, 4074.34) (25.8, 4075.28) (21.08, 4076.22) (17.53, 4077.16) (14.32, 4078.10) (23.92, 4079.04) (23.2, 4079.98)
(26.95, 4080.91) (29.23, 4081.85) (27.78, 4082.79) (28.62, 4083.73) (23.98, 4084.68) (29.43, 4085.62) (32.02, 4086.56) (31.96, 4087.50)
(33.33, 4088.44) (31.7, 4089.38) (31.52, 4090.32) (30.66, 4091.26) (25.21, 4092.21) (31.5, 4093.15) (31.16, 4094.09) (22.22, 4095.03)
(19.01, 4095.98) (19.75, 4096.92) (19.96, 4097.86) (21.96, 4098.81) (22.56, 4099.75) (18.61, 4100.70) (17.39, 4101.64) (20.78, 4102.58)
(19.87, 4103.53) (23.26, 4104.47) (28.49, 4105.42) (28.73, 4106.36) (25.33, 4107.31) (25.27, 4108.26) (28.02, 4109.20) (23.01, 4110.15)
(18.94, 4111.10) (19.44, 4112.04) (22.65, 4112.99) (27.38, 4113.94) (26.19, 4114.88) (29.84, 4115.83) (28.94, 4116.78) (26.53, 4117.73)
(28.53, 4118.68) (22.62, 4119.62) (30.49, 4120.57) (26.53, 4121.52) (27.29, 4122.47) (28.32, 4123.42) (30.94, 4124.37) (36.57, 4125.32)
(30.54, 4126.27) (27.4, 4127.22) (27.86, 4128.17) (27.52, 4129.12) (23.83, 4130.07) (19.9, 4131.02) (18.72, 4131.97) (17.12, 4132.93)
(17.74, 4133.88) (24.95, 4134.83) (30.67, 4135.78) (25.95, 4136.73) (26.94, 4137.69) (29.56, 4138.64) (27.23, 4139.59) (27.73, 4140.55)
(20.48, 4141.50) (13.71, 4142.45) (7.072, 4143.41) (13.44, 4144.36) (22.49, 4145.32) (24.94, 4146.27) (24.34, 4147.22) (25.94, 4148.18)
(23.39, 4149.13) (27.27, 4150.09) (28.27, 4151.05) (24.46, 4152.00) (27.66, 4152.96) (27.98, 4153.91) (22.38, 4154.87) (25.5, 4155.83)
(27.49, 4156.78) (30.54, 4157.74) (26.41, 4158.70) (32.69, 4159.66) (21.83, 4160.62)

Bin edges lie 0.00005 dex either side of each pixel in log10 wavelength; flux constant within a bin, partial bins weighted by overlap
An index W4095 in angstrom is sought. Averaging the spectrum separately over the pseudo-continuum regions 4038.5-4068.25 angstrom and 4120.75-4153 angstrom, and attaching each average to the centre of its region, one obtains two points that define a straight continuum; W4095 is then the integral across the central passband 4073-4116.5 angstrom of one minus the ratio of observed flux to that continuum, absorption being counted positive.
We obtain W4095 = -3.7 angstrom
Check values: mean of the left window 21.7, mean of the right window 24.6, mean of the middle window 25.1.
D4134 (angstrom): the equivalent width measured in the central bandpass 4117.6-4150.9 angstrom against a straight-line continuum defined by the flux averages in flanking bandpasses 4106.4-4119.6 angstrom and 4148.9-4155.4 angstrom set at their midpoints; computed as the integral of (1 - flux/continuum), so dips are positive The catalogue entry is 1.3 angstrom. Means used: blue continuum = 25.4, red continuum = 26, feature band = 24.7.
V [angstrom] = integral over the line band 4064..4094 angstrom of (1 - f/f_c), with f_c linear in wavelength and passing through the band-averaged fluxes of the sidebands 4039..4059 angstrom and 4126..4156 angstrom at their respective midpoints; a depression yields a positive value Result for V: -2.6 angstrom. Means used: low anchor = 22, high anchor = 23.8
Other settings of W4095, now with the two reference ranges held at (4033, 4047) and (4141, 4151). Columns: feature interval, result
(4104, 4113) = -1.76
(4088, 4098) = -3.36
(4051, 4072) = -1.93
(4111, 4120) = -2.17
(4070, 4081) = 0.03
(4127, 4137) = -1.50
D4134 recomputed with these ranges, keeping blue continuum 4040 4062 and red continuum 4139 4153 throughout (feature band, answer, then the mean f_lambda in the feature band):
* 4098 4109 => -0.4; 23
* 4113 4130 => -4.5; 28.2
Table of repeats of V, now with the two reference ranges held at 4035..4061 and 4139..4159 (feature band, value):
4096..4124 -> -1.1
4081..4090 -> -2.6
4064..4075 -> 1.3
